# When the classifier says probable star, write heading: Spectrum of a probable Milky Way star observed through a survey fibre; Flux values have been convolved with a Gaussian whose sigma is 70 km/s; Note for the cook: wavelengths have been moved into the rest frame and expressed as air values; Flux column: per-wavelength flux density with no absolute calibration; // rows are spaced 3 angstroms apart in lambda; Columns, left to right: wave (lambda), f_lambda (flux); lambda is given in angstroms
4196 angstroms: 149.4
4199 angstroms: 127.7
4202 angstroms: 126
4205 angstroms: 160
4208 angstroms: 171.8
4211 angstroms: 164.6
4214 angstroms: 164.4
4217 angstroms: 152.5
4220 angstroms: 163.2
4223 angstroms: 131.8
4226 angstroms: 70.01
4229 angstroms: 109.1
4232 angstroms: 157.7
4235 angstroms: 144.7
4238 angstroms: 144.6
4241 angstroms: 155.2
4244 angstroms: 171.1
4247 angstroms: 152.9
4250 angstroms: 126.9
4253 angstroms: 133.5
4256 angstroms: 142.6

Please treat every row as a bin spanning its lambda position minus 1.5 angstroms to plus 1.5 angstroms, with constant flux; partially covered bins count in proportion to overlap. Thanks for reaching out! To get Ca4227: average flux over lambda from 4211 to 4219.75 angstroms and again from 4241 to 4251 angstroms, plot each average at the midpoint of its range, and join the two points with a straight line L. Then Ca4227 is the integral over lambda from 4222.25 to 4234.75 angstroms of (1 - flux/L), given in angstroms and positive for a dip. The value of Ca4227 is 3.0 angstroms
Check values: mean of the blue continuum 160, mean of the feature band 119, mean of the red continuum 152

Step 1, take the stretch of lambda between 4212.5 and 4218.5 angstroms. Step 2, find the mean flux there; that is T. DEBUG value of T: 158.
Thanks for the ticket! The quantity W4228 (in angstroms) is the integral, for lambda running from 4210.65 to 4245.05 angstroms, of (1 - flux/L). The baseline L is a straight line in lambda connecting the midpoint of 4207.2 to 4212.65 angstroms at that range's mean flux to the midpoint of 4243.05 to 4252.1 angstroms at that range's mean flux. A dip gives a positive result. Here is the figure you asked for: 3.3 angstroms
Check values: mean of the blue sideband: 168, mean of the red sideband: 148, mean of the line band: 143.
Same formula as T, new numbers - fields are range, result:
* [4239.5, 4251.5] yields 152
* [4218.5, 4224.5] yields 148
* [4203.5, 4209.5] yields 166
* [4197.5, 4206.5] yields 138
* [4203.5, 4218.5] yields 163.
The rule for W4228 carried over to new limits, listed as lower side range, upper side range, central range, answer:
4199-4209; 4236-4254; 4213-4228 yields 1.3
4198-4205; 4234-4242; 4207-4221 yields -2.5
